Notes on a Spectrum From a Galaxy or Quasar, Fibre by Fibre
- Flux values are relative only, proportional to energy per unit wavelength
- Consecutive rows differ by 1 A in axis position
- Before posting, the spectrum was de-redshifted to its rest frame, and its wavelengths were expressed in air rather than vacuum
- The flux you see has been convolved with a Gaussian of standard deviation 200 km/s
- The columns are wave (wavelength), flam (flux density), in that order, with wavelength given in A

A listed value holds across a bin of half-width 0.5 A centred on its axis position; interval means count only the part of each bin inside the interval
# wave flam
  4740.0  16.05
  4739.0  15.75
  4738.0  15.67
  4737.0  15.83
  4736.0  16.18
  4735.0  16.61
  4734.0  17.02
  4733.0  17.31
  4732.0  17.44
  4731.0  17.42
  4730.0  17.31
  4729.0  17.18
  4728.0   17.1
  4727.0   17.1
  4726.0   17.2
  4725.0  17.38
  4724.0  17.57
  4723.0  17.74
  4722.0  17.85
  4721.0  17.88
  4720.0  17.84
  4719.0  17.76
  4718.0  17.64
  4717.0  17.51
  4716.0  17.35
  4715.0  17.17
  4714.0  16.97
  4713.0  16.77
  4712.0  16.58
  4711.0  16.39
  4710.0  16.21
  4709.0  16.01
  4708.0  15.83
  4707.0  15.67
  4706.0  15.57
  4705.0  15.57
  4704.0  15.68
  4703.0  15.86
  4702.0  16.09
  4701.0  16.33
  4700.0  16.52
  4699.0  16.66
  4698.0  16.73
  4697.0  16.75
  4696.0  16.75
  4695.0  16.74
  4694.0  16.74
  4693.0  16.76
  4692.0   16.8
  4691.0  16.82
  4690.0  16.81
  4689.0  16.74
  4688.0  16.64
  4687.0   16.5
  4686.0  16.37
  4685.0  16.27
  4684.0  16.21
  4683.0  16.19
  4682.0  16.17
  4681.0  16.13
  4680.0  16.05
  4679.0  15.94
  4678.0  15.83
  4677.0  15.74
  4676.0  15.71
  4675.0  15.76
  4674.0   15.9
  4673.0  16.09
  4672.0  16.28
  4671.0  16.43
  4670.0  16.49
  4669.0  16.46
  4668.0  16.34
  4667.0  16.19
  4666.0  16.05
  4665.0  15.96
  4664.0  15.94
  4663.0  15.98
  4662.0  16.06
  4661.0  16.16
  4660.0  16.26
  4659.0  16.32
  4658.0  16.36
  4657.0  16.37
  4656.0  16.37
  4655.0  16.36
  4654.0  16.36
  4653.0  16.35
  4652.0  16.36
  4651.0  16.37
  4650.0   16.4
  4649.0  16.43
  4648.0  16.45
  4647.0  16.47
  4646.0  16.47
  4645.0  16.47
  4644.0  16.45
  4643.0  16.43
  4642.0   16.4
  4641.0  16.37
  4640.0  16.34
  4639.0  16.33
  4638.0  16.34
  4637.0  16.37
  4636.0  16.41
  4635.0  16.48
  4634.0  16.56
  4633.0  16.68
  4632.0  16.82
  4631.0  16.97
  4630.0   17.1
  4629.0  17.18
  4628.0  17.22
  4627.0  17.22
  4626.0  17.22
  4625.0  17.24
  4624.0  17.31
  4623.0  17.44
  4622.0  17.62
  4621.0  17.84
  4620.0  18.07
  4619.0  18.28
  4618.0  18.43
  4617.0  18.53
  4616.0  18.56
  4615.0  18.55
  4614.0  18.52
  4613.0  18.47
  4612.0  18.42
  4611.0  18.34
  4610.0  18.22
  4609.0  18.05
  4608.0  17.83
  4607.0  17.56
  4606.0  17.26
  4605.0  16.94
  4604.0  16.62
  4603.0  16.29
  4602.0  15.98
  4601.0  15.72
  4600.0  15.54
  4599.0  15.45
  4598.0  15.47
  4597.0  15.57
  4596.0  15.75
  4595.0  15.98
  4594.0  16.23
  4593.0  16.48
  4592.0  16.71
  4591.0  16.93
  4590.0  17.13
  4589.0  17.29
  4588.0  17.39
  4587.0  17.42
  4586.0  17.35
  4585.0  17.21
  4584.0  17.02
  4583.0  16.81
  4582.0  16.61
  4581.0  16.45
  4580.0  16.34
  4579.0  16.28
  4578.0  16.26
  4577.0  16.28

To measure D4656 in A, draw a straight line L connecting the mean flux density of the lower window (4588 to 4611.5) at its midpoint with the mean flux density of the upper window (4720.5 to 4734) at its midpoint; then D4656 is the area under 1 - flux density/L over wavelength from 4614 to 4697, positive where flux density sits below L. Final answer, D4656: 1.8 A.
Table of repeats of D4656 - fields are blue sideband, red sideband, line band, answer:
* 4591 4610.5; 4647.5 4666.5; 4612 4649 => -1.8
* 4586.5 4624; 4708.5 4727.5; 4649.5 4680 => 1.8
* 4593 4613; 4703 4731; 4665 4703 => 1.2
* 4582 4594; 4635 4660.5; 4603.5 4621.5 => -1.4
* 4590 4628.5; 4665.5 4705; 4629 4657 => 0.5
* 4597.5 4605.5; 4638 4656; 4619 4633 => -1.0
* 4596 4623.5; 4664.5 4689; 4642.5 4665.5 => 0.4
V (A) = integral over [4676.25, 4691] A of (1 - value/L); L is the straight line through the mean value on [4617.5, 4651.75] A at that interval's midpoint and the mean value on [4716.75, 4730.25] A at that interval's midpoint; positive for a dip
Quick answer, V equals 0.8 A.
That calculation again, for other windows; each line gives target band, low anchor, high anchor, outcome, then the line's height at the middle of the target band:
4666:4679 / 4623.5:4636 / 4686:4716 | 0.4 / 16.7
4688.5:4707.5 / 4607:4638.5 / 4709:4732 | 1.0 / 17.3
